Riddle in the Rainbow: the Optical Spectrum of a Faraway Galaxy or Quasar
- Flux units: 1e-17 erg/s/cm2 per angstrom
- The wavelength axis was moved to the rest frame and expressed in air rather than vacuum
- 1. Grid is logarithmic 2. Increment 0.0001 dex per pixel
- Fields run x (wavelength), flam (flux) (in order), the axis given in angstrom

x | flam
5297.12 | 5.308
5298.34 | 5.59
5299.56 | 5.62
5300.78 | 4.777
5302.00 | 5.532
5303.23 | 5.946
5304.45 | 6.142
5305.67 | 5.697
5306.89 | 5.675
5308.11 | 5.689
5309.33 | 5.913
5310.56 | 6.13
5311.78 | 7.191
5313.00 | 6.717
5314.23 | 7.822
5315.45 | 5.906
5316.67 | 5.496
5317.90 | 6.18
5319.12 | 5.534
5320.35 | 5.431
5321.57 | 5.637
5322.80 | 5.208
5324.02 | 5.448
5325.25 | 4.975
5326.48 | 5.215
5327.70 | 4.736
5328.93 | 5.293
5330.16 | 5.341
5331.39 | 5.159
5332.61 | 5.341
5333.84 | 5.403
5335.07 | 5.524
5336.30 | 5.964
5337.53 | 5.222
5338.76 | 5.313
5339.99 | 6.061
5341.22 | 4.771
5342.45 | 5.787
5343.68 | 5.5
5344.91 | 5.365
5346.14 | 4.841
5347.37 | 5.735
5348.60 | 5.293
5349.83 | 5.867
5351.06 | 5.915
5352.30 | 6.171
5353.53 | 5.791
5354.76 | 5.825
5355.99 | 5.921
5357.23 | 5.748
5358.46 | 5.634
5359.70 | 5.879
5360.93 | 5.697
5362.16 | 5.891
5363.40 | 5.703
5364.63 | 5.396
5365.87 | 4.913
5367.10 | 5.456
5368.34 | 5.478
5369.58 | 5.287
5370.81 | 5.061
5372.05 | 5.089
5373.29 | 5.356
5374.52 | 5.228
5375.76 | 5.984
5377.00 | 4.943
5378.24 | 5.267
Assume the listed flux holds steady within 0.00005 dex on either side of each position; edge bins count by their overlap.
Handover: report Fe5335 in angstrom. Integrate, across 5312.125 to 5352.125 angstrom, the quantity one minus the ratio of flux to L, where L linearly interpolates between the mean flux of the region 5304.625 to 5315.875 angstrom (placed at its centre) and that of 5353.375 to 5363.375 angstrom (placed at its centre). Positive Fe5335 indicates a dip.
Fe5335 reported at 3.3 angstrom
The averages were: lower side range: 6.31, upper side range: 5.79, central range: 5.58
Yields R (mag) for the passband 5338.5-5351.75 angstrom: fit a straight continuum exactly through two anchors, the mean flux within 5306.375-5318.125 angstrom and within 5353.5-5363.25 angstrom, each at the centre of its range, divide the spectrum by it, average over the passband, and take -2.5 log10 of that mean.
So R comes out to 0.08 mag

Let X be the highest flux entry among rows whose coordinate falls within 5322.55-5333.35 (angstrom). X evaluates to 5.448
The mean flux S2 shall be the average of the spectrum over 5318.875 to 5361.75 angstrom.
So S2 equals 5.5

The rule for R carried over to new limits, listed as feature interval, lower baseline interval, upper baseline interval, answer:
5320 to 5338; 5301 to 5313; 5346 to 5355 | 0.10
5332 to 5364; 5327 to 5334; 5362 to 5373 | -0.07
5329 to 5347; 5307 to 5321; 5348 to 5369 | 0.10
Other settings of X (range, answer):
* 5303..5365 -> 7.822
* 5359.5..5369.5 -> 5.891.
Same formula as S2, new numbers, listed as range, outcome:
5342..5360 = 5.68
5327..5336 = 5.28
